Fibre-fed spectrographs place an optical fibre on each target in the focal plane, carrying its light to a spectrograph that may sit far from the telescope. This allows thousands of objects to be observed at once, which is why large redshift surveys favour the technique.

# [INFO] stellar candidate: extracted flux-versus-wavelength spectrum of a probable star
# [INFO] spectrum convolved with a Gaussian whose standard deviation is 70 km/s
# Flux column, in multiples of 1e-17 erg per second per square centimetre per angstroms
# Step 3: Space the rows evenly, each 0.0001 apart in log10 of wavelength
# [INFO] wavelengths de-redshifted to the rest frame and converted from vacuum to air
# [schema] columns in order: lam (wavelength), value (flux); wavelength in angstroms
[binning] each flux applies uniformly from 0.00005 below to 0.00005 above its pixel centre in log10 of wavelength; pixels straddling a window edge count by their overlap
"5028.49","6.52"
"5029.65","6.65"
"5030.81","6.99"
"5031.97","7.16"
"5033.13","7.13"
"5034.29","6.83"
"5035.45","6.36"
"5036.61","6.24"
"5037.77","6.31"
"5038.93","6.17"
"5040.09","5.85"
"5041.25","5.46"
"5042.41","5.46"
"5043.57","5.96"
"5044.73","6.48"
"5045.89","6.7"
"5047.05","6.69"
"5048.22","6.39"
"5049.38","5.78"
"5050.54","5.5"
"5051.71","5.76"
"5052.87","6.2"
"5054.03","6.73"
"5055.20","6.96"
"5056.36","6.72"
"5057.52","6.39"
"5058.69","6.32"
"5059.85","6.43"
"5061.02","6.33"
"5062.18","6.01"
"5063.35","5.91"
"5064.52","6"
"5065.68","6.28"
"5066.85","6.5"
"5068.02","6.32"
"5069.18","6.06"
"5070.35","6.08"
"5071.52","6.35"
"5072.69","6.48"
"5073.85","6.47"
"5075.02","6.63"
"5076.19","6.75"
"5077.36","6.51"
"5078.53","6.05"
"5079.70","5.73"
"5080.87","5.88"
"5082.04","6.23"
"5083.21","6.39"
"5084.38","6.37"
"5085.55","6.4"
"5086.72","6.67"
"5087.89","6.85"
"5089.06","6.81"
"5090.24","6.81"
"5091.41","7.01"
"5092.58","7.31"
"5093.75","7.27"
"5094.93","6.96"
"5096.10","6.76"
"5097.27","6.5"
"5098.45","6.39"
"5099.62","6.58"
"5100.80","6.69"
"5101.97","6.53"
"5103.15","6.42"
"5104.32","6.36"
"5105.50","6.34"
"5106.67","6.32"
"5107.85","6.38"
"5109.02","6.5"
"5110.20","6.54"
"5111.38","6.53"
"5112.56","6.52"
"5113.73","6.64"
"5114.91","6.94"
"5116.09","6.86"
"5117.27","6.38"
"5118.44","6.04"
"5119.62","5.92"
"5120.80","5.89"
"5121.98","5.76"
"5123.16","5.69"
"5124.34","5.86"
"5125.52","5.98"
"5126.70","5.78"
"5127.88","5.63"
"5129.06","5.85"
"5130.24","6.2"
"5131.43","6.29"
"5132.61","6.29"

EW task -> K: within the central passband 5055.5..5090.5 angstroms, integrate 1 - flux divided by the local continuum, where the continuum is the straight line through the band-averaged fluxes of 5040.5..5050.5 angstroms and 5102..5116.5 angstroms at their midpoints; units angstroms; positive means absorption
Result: -0.48 angstroms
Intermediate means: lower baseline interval 6.08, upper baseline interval 6.52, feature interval 6.36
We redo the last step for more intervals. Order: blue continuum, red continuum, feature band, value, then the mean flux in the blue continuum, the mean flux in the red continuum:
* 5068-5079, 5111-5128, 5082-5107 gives -1.44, 6.38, 6.17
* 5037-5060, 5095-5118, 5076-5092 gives -0.10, 6.21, 6.54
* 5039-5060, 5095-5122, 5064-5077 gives -0.14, 6.21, 6.45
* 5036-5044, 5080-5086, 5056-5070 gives -0.41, 5.92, 6.23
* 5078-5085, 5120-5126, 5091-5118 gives -3.07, 6.11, 5.83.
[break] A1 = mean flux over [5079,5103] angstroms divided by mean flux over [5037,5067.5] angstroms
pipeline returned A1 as 1.06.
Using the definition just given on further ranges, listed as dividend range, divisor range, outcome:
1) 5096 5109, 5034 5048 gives 1.04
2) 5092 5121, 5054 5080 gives 1.03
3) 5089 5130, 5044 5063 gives 1.01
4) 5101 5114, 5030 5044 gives 1.02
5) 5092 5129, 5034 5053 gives 1.04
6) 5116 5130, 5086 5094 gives 0.86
